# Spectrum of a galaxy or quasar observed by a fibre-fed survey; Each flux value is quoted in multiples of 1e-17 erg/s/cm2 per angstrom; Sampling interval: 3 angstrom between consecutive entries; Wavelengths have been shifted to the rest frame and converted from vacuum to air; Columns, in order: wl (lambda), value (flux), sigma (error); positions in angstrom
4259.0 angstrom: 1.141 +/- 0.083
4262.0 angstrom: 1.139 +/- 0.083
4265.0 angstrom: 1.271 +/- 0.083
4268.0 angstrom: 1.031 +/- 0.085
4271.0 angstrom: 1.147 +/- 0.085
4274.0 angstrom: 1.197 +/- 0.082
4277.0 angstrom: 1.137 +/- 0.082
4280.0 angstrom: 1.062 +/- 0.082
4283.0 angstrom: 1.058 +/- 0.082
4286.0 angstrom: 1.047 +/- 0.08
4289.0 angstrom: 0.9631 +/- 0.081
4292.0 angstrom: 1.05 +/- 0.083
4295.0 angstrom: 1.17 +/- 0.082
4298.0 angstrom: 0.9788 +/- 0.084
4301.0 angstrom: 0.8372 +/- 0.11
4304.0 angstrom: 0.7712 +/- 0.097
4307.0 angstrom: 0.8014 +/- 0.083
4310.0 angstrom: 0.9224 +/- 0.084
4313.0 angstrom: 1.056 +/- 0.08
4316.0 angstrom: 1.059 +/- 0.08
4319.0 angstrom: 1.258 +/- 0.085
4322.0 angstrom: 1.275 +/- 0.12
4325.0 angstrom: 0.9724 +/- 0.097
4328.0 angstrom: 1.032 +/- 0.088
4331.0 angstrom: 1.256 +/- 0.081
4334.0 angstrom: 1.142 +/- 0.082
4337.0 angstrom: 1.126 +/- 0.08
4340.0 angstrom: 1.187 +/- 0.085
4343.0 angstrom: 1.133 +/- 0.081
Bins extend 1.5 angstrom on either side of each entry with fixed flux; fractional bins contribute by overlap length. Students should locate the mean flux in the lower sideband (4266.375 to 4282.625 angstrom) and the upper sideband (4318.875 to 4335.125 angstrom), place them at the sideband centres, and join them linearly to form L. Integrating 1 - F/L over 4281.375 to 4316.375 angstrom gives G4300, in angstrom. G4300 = 4.8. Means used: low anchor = 1.11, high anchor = 1.15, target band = 0.974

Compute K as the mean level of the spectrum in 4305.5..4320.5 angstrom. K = 1.02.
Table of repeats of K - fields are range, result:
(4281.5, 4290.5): 1.02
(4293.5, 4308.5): 0.912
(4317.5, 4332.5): 1.16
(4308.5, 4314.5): 0.989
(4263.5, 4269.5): 1.15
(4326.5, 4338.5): 1.14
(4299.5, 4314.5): 0.878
